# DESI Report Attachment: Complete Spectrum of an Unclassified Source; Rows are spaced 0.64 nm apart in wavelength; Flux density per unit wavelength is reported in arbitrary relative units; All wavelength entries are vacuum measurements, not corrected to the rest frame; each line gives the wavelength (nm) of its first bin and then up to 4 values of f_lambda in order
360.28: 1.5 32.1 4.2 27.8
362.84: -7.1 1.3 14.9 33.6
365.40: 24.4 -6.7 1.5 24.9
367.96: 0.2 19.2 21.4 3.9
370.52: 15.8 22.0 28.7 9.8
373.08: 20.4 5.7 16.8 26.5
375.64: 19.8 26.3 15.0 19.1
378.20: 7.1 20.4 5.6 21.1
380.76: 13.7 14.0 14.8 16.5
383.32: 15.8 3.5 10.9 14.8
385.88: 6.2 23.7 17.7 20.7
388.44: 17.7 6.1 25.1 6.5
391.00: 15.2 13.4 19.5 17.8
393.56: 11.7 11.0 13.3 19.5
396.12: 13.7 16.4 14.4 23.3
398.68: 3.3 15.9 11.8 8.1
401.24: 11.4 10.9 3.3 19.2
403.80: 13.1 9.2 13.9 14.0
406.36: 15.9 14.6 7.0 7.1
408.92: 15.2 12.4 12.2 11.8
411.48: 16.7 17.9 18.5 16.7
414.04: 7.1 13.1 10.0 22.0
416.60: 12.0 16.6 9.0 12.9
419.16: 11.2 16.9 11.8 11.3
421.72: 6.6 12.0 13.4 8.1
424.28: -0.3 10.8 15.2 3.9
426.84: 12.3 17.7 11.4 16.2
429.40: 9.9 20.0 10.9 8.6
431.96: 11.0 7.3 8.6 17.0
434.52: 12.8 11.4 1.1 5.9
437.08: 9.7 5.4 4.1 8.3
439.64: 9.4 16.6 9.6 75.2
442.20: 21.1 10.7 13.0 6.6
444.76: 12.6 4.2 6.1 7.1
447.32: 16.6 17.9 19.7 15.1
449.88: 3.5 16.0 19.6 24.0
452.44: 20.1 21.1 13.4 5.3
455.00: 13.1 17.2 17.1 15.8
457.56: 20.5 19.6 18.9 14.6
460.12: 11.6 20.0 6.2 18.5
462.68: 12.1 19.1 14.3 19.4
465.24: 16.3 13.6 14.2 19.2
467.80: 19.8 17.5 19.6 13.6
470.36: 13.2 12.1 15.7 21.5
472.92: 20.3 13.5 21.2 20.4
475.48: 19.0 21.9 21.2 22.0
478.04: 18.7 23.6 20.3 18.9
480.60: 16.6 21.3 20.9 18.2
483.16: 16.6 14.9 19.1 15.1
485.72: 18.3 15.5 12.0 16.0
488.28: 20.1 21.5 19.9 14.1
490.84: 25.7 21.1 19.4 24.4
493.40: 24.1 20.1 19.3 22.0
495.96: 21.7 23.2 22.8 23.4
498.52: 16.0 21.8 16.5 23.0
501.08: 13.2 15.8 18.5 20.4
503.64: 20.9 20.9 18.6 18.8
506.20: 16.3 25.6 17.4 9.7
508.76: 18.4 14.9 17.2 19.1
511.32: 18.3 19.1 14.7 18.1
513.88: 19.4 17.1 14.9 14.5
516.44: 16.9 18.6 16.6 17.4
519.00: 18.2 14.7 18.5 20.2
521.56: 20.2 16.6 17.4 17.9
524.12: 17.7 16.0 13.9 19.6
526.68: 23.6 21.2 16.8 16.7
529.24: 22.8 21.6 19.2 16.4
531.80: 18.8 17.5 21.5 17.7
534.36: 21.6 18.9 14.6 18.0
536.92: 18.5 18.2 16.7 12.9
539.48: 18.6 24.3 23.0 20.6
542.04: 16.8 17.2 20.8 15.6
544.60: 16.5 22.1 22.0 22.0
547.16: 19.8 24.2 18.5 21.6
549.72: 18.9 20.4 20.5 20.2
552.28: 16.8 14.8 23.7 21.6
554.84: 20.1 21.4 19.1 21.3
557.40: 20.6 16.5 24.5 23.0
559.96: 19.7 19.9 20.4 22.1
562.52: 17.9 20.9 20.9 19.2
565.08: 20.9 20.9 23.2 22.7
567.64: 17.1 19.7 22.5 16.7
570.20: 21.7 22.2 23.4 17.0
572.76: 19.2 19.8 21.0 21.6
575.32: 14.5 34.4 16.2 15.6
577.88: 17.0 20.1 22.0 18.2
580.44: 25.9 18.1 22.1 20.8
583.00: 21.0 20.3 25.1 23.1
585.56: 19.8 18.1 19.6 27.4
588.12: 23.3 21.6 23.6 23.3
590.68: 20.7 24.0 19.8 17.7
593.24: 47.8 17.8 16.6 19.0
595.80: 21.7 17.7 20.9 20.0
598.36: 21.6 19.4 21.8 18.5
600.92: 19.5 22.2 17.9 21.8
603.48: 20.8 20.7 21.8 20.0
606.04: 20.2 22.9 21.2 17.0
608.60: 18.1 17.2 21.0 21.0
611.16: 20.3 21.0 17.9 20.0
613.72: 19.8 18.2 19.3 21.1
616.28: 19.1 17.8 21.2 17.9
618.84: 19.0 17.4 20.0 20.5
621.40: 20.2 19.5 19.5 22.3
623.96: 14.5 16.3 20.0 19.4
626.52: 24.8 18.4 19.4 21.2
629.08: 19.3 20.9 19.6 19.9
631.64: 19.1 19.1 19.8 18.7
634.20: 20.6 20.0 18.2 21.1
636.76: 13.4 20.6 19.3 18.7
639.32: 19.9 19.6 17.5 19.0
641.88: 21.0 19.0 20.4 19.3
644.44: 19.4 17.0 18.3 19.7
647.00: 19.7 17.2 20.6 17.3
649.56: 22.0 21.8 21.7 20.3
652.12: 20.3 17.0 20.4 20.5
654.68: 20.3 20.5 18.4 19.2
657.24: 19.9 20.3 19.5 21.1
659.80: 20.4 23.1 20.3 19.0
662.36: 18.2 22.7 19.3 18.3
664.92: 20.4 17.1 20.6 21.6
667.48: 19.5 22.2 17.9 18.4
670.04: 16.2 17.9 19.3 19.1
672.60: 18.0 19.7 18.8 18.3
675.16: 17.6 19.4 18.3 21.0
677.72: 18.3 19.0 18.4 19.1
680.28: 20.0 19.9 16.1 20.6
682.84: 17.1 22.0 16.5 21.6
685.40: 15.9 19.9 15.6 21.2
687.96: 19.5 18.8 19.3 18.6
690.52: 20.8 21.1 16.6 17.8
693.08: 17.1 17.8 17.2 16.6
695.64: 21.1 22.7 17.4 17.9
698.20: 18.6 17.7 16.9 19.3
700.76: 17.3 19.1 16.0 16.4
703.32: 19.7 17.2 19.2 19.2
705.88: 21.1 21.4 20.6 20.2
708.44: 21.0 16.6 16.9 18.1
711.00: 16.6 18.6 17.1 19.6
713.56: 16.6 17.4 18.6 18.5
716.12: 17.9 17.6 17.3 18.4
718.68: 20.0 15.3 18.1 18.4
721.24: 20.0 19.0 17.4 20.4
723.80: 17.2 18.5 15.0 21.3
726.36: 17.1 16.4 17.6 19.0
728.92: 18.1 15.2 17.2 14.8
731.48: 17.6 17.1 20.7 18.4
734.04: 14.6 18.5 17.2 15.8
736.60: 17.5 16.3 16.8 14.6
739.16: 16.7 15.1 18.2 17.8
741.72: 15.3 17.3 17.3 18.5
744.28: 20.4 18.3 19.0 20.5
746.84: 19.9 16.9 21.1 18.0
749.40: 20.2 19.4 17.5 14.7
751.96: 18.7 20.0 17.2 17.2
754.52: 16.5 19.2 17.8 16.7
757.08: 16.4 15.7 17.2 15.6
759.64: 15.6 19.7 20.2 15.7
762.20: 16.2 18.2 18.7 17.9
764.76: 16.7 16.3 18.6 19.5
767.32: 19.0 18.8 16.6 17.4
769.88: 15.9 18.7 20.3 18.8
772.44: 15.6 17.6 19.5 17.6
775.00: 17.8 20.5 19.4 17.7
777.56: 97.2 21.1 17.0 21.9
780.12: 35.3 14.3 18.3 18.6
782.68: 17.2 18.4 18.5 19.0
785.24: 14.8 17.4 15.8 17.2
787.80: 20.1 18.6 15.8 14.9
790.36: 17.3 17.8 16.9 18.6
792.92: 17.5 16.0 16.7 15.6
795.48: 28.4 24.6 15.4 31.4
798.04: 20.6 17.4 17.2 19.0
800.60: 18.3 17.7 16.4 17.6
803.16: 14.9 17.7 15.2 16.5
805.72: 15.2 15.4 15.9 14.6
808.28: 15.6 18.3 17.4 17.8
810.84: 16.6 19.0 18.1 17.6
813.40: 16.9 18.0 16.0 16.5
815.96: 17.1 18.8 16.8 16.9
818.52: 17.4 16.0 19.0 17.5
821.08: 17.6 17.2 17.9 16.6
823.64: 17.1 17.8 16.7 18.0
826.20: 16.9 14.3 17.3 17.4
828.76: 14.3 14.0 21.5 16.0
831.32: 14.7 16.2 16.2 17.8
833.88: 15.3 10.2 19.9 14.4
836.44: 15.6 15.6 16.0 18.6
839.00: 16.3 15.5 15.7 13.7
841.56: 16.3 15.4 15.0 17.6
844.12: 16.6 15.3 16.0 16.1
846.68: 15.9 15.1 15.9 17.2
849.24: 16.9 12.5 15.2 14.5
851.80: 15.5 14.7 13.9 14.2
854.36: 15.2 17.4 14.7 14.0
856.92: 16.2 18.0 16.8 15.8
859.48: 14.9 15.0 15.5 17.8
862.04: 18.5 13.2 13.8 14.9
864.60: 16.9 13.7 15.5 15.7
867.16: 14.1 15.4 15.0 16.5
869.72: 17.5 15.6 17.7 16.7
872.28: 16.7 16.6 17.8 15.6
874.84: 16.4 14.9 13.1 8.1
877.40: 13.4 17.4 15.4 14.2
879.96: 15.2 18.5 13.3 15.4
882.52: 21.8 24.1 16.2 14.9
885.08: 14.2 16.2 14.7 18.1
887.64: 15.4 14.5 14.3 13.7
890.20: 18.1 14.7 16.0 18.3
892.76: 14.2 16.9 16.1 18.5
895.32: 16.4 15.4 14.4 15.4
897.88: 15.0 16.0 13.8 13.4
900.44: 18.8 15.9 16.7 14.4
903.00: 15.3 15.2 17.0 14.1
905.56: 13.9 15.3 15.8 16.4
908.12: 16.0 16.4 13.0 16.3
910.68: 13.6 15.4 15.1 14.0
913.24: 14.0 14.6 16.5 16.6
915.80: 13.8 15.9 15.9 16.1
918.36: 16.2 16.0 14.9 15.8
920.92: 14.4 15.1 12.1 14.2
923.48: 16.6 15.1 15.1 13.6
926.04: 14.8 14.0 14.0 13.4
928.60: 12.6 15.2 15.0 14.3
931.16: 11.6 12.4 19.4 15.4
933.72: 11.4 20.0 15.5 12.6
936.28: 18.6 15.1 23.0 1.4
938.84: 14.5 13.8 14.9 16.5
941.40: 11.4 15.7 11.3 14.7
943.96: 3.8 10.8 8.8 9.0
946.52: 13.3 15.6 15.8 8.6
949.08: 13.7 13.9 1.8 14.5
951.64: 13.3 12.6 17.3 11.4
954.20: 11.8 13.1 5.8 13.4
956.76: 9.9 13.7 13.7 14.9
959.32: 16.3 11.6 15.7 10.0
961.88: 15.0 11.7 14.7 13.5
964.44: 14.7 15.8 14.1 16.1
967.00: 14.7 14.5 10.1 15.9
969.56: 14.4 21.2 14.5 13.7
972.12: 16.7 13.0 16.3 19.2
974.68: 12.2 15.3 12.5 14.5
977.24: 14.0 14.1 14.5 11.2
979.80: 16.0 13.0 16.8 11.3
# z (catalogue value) 0.185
